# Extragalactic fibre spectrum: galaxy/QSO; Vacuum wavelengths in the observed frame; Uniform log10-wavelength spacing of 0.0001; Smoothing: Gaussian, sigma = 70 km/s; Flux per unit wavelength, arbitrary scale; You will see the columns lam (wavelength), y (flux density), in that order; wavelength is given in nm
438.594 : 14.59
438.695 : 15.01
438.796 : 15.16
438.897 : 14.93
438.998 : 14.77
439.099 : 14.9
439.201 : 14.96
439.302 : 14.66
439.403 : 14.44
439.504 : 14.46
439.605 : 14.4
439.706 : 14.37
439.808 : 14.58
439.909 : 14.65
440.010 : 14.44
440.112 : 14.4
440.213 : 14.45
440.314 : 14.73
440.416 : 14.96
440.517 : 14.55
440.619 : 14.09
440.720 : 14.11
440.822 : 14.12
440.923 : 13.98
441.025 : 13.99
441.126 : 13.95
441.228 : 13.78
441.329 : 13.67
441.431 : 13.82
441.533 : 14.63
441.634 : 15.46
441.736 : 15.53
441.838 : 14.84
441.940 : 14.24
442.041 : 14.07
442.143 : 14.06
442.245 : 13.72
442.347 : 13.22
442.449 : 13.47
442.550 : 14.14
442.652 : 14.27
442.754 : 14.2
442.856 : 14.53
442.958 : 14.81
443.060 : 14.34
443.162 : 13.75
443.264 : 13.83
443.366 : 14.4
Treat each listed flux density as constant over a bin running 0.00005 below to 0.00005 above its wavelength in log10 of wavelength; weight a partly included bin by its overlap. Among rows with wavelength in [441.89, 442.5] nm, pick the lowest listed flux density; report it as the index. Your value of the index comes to 13.22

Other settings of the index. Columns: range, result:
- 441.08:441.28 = 13.78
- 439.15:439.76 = 14.37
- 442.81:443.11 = 14.34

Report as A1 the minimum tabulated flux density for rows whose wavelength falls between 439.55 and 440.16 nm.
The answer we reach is 14.37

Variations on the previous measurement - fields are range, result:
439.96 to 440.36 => 14.4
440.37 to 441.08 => 13.98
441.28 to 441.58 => 13.67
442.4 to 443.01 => 13.47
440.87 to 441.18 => 13.95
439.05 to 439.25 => 14.9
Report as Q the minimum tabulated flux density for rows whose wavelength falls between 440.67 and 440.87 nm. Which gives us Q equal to 14.11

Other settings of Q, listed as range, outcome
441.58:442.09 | 14.07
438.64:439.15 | 14.77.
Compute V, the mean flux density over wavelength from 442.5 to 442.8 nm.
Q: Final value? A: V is 14.2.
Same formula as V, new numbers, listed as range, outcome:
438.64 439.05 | 15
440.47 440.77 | 14.2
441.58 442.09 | 14.8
